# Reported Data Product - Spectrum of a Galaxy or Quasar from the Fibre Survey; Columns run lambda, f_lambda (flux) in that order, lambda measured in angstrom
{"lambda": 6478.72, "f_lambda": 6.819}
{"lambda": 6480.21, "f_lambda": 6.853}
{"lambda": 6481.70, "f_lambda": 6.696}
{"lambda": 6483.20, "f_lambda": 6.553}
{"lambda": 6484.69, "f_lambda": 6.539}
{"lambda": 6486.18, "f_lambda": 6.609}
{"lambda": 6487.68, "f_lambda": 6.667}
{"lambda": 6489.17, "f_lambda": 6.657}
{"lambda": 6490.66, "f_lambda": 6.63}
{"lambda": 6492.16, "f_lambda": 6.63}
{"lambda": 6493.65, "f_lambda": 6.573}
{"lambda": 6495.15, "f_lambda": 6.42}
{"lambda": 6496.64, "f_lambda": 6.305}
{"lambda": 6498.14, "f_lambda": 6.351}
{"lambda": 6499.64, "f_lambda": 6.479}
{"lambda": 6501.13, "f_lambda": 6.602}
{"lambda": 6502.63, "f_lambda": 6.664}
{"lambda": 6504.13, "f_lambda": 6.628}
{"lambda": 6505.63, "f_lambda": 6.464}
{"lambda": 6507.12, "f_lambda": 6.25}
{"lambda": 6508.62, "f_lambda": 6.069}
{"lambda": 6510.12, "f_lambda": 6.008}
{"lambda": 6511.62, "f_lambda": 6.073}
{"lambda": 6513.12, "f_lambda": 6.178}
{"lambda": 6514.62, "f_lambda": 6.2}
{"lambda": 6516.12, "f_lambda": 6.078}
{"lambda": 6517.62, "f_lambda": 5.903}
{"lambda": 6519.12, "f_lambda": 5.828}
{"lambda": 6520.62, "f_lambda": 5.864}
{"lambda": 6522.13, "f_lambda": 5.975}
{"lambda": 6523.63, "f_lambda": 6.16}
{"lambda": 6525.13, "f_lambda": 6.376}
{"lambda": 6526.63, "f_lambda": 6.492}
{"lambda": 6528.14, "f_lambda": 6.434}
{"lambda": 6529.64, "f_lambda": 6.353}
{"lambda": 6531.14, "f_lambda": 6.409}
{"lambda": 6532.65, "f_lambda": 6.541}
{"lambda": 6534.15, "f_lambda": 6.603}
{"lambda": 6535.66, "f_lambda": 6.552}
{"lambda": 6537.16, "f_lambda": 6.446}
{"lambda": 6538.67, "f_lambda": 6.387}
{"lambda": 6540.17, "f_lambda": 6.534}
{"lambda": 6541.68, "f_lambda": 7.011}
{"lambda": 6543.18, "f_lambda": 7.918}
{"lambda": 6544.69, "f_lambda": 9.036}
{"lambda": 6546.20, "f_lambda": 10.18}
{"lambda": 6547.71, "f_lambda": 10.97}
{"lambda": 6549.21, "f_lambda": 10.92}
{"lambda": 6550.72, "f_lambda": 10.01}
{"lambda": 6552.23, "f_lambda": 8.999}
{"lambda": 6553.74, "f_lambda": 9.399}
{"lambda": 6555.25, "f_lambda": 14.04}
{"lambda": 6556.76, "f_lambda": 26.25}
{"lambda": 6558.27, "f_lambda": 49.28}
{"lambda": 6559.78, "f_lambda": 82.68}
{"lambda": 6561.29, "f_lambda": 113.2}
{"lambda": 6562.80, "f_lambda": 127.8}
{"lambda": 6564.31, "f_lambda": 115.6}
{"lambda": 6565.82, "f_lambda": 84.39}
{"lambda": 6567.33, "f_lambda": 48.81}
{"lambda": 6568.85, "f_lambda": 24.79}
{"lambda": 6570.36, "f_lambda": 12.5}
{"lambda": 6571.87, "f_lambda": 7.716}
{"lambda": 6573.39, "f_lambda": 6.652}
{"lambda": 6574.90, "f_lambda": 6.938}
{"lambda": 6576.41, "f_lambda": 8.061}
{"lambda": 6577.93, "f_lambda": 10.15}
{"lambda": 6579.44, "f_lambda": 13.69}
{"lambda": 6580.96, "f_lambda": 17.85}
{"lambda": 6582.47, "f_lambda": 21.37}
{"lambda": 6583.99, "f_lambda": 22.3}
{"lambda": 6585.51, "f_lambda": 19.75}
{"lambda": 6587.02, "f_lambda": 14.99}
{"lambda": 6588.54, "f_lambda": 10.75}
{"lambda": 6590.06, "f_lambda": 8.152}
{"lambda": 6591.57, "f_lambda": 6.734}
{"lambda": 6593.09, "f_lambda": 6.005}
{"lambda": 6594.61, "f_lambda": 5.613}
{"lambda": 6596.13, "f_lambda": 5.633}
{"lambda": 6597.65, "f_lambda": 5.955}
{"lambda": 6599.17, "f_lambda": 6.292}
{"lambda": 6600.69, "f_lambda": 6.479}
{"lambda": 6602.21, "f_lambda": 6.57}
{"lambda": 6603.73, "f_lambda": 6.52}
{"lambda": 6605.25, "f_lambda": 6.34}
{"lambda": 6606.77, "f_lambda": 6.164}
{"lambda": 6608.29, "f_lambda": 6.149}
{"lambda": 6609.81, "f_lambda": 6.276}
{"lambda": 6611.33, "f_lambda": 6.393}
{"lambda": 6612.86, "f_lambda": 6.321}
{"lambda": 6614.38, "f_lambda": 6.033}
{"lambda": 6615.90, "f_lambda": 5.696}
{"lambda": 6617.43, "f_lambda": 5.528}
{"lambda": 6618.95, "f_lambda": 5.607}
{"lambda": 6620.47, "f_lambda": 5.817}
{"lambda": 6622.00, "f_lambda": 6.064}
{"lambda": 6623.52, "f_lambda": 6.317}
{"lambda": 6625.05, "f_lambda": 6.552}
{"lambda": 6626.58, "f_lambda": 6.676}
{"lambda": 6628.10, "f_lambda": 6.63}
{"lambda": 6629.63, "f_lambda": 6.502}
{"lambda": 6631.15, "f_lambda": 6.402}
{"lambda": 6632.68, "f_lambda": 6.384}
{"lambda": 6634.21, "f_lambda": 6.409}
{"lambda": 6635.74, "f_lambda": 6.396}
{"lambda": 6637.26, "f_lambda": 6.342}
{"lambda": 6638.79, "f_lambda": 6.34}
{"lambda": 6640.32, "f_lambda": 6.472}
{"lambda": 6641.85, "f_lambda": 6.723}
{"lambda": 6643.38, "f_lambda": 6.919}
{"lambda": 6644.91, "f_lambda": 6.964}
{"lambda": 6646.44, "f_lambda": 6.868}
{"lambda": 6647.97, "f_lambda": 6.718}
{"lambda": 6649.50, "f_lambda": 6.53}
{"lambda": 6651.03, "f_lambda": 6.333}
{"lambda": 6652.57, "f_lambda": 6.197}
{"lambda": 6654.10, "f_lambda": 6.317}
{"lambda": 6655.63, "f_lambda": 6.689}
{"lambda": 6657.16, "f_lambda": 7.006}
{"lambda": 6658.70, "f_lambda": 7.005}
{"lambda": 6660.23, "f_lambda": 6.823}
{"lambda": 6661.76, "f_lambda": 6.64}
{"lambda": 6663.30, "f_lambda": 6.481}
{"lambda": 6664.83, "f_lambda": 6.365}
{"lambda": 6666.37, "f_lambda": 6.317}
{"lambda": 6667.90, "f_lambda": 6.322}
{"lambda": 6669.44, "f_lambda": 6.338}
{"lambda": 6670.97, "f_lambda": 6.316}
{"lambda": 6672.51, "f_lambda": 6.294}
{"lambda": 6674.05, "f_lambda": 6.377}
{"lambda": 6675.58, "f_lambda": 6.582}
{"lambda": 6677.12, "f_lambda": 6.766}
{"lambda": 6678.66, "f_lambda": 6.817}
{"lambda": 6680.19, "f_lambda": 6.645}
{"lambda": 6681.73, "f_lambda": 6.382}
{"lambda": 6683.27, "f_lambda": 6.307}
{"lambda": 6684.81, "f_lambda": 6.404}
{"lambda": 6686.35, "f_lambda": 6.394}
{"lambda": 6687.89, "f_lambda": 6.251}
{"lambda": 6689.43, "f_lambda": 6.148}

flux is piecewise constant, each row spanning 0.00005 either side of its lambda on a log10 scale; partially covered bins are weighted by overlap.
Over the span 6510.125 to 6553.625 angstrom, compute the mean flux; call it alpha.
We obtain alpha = 7.17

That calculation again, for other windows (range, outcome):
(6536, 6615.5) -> 20.4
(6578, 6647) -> 8.06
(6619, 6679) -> 6.5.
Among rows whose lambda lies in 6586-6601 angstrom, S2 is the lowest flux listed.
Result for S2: 5.613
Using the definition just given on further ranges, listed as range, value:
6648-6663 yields 6.197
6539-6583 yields 6.534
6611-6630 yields 5.528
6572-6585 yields 6.652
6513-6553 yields 5.828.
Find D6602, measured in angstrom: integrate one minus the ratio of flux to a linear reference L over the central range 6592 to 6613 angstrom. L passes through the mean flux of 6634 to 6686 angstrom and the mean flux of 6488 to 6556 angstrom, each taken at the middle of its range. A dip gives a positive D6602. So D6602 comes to 1.8 angstrom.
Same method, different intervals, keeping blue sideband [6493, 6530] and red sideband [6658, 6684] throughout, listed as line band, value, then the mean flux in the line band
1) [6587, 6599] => -2.0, 7.46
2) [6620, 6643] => 0.1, 6.42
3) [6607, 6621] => 1.0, 5.99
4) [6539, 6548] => -2.9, 8.38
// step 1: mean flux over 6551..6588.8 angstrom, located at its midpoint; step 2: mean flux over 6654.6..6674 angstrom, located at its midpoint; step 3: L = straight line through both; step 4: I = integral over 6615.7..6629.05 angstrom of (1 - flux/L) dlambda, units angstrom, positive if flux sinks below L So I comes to 9.1 angstrom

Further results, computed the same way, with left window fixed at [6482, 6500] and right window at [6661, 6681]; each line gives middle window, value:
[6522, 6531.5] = 0.28 angstrom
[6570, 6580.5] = -4.83 angstrom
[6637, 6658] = -0.39 angstrom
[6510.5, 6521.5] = 0.86 angstrom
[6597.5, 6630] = 1.38 angstrom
